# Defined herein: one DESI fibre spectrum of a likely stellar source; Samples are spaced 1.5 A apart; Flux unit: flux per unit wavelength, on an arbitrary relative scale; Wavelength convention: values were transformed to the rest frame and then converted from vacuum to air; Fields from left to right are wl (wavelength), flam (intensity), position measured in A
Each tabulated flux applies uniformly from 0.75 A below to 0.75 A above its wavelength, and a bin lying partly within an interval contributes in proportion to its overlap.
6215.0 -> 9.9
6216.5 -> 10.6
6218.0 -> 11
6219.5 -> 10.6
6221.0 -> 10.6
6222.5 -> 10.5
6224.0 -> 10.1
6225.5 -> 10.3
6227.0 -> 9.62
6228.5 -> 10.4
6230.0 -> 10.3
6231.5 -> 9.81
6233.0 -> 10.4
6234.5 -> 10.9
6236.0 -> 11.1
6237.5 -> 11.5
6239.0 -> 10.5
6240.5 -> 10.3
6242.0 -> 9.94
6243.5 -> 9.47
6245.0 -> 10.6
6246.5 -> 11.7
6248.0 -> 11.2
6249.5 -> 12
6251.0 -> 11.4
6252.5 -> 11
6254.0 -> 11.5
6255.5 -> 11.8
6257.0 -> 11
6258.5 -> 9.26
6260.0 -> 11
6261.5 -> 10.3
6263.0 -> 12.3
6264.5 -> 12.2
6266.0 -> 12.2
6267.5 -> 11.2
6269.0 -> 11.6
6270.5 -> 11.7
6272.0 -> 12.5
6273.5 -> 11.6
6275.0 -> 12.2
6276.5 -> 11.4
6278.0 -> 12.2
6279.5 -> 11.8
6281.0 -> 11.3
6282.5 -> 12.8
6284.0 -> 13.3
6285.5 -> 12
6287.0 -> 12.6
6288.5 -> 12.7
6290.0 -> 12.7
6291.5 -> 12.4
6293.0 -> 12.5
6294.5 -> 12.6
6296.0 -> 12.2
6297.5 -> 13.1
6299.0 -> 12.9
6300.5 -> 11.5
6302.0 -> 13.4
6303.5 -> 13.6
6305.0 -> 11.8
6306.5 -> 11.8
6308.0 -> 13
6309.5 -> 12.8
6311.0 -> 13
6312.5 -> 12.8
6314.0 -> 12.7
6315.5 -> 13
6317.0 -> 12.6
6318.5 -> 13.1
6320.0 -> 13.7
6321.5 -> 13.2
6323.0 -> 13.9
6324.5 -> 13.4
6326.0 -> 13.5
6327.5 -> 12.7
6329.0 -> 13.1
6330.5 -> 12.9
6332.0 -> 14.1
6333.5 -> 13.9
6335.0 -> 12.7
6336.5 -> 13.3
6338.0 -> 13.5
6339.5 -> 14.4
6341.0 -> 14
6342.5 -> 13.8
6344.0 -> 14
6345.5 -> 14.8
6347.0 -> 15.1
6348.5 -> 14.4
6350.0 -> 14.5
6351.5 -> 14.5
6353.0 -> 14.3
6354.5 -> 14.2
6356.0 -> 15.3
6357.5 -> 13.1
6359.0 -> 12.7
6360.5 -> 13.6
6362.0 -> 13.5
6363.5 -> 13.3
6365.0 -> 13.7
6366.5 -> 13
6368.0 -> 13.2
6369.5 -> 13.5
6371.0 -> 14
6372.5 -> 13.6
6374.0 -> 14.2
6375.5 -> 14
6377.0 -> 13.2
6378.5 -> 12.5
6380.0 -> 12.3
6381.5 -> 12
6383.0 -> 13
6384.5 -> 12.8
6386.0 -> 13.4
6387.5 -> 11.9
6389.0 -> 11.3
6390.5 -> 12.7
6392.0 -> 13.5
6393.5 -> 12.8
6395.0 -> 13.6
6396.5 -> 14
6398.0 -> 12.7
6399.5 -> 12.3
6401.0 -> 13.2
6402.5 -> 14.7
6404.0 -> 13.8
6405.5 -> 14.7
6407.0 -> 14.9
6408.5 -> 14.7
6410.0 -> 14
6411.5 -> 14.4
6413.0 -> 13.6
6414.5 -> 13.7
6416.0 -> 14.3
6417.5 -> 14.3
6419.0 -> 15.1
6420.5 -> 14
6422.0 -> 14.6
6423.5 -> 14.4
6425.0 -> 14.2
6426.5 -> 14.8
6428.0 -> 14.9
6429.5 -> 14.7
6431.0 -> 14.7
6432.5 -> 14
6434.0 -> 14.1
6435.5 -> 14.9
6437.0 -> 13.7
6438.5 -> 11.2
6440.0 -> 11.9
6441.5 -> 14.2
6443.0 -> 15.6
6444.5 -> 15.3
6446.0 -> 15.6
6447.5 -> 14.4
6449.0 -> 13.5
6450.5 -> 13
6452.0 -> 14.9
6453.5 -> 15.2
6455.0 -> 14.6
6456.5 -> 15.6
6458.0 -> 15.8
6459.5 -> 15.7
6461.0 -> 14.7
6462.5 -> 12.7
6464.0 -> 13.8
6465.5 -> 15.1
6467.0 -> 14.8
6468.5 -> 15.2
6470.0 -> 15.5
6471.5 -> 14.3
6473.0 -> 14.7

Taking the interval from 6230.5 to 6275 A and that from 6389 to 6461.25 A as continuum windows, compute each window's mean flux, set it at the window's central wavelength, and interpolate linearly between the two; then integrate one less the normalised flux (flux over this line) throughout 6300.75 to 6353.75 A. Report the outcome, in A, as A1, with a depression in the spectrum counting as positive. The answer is -4.3 A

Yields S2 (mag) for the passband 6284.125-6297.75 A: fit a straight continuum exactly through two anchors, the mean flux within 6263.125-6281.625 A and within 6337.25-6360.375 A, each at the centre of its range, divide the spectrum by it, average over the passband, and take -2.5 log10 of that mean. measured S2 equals -0.01 mag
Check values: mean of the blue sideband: 11.8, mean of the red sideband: 14.2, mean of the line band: 12.5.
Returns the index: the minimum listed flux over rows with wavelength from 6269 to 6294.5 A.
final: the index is 11.3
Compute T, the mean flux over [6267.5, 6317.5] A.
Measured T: 12.4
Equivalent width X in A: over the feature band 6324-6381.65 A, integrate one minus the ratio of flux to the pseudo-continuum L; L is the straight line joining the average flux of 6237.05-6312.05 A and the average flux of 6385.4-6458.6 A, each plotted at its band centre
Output -2.9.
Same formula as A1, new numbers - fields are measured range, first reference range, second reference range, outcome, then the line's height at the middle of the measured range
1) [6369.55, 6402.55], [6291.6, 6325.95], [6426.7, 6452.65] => 1.39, 13.6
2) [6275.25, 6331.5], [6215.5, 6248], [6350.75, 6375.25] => -2.02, 12.3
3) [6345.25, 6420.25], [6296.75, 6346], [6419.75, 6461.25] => 1.09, 13.8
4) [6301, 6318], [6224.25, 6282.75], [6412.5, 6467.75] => -0.94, 12.1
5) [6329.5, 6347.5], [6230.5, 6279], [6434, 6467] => -1.87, 12.5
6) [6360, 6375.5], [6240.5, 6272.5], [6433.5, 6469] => -0.66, 13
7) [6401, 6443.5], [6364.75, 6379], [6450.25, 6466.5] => 0.01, 14.2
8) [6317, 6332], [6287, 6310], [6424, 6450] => -0.45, 12.9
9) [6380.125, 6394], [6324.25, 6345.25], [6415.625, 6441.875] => 1.28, 13.9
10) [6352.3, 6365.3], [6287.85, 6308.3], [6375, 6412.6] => -0.71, 13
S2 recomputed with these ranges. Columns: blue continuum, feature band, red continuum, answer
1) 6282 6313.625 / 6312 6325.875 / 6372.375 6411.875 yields -0.03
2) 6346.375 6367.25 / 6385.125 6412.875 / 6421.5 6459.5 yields 0.06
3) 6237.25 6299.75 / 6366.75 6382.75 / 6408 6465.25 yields 0.01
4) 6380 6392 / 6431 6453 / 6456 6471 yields 0.01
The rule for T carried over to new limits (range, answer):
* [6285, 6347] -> 13.1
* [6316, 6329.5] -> 13.2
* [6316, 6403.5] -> 13.5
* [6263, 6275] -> 11.9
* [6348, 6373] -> 13.8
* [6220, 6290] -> 11.2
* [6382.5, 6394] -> 12.7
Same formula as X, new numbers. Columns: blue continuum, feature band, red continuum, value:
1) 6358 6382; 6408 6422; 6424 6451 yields -0.4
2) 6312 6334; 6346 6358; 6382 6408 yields -1.1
